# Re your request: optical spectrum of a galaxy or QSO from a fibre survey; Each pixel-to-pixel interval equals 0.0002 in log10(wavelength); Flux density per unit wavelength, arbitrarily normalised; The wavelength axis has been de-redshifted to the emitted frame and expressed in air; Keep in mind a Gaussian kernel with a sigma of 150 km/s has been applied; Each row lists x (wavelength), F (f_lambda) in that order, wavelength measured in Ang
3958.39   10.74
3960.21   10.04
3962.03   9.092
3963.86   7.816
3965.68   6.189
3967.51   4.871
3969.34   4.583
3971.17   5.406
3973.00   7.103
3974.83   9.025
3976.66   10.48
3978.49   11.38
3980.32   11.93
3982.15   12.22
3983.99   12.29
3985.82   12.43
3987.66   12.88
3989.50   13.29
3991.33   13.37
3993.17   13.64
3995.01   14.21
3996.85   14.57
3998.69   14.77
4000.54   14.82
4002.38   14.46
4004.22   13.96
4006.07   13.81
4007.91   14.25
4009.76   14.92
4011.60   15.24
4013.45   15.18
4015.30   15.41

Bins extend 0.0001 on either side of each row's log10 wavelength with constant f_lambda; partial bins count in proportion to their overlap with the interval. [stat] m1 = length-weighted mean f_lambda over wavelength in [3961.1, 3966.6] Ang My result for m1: 7.71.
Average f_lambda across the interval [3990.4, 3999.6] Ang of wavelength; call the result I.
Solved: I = 14.1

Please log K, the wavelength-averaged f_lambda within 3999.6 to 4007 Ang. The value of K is 14.3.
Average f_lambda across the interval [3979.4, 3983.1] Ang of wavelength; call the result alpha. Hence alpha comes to 12.1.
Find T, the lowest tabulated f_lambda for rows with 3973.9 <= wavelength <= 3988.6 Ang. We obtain 9.025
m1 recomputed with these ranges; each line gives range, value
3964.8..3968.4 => 5.52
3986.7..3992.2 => 13.2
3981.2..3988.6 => 12.4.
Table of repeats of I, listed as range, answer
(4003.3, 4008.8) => 14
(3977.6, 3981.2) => 11.7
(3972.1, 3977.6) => 8.89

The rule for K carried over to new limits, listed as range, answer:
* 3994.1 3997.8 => 14.4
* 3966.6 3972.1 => 4.95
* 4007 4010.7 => 14.6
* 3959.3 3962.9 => 9.59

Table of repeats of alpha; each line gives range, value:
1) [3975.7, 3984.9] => 11.7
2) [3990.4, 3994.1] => 13.5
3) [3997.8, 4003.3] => 14.7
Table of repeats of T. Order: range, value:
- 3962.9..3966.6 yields 6.189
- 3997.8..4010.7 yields 13.81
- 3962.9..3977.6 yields 4.583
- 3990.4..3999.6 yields 13.37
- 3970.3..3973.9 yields 5.406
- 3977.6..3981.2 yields 11.38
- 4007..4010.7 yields 14.25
